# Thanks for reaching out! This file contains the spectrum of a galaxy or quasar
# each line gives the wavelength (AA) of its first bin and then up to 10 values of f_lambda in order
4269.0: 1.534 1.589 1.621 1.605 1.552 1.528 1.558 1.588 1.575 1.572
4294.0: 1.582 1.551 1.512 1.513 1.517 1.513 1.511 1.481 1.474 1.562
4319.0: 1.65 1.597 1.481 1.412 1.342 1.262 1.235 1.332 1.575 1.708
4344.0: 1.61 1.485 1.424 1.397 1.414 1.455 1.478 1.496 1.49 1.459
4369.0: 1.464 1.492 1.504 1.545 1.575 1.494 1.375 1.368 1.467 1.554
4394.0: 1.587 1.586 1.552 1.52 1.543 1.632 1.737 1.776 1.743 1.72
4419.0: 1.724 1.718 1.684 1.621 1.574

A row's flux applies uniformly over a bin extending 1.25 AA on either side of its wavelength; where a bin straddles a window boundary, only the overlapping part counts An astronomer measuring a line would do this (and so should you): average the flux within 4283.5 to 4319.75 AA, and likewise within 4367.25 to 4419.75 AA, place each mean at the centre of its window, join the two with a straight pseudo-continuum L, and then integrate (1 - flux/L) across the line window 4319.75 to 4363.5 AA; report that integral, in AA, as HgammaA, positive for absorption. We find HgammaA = 2.7 AA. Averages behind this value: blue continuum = 1.54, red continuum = 1.57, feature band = 1.46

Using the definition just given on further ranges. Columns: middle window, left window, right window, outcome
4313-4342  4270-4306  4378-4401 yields 1.4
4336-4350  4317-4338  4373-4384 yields -0.8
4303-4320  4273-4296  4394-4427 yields 0.7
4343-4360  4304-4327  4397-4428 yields 1.2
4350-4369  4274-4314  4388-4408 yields 1.2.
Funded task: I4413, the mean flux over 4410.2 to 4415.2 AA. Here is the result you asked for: 1.76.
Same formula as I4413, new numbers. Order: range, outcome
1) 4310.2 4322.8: 1.55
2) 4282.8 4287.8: 1.57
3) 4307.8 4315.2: 1.49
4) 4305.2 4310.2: 1.51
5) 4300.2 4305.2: 1.51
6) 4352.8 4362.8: 1.46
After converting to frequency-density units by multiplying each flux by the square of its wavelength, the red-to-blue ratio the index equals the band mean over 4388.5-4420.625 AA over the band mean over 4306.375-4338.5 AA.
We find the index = 1.17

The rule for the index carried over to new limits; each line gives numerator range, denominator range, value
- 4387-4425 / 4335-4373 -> 1.13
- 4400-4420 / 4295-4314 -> 1.16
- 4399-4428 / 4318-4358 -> 1.18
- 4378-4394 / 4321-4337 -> 1.11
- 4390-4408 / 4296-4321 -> 1.07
